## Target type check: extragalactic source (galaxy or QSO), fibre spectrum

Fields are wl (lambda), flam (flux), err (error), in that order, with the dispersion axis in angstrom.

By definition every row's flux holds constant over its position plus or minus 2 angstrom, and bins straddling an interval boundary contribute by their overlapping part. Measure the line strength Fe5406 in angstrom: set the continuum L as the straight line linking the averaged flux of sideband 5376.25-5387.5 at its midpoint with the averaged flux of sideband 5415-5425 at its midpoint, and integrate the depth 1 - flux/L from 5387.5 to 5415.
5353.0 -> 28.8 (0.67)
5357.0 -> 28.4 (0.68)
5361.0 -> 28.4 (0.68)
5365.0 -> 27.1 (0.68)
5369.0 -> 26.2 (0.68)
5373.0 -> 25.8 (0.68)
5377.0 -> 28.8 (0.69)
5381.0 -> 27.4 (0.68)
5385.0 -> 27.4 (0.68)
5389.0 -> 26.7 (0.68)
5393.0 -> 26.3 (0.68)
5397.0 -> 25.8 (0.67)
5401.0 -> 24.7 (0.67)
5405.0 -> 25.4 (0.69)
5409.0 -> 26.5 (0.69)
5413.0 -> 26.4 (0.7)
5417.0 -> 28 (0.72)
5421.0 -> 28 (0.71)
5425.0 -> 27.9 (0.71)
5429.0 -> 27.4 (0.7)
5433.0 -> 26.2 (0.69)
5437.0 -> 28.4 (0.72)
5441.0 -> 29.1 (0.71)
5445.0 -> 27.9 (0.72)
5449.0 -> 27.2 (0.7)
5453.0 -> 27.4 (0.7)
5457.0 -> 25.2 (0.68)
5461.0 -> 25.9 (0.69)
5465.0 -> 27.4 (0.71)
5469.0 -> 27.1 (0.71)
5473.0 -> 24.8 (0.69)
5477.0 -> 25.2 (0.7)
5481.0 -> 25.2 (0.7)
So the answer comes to 1.9 angstrom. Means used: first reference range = 27.7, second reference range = 28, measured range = 26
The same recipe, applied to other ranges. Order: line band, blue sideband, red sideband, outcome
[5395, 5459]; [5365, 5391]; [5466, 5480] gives -1.40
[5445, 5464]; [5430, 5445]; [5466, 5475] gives 0.24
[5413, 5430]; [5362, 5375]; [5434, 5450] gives -0.02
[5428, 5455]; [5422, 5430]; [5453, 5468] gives -0.54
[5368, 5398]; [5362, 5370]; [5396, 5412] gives -0.58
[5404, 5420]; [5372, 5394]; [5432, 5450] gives 0.46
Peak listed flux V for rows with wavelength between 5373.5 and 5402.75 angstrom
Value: 28.8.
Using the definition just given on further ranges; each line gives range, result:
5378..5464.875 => 29.1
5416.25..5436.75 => 28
